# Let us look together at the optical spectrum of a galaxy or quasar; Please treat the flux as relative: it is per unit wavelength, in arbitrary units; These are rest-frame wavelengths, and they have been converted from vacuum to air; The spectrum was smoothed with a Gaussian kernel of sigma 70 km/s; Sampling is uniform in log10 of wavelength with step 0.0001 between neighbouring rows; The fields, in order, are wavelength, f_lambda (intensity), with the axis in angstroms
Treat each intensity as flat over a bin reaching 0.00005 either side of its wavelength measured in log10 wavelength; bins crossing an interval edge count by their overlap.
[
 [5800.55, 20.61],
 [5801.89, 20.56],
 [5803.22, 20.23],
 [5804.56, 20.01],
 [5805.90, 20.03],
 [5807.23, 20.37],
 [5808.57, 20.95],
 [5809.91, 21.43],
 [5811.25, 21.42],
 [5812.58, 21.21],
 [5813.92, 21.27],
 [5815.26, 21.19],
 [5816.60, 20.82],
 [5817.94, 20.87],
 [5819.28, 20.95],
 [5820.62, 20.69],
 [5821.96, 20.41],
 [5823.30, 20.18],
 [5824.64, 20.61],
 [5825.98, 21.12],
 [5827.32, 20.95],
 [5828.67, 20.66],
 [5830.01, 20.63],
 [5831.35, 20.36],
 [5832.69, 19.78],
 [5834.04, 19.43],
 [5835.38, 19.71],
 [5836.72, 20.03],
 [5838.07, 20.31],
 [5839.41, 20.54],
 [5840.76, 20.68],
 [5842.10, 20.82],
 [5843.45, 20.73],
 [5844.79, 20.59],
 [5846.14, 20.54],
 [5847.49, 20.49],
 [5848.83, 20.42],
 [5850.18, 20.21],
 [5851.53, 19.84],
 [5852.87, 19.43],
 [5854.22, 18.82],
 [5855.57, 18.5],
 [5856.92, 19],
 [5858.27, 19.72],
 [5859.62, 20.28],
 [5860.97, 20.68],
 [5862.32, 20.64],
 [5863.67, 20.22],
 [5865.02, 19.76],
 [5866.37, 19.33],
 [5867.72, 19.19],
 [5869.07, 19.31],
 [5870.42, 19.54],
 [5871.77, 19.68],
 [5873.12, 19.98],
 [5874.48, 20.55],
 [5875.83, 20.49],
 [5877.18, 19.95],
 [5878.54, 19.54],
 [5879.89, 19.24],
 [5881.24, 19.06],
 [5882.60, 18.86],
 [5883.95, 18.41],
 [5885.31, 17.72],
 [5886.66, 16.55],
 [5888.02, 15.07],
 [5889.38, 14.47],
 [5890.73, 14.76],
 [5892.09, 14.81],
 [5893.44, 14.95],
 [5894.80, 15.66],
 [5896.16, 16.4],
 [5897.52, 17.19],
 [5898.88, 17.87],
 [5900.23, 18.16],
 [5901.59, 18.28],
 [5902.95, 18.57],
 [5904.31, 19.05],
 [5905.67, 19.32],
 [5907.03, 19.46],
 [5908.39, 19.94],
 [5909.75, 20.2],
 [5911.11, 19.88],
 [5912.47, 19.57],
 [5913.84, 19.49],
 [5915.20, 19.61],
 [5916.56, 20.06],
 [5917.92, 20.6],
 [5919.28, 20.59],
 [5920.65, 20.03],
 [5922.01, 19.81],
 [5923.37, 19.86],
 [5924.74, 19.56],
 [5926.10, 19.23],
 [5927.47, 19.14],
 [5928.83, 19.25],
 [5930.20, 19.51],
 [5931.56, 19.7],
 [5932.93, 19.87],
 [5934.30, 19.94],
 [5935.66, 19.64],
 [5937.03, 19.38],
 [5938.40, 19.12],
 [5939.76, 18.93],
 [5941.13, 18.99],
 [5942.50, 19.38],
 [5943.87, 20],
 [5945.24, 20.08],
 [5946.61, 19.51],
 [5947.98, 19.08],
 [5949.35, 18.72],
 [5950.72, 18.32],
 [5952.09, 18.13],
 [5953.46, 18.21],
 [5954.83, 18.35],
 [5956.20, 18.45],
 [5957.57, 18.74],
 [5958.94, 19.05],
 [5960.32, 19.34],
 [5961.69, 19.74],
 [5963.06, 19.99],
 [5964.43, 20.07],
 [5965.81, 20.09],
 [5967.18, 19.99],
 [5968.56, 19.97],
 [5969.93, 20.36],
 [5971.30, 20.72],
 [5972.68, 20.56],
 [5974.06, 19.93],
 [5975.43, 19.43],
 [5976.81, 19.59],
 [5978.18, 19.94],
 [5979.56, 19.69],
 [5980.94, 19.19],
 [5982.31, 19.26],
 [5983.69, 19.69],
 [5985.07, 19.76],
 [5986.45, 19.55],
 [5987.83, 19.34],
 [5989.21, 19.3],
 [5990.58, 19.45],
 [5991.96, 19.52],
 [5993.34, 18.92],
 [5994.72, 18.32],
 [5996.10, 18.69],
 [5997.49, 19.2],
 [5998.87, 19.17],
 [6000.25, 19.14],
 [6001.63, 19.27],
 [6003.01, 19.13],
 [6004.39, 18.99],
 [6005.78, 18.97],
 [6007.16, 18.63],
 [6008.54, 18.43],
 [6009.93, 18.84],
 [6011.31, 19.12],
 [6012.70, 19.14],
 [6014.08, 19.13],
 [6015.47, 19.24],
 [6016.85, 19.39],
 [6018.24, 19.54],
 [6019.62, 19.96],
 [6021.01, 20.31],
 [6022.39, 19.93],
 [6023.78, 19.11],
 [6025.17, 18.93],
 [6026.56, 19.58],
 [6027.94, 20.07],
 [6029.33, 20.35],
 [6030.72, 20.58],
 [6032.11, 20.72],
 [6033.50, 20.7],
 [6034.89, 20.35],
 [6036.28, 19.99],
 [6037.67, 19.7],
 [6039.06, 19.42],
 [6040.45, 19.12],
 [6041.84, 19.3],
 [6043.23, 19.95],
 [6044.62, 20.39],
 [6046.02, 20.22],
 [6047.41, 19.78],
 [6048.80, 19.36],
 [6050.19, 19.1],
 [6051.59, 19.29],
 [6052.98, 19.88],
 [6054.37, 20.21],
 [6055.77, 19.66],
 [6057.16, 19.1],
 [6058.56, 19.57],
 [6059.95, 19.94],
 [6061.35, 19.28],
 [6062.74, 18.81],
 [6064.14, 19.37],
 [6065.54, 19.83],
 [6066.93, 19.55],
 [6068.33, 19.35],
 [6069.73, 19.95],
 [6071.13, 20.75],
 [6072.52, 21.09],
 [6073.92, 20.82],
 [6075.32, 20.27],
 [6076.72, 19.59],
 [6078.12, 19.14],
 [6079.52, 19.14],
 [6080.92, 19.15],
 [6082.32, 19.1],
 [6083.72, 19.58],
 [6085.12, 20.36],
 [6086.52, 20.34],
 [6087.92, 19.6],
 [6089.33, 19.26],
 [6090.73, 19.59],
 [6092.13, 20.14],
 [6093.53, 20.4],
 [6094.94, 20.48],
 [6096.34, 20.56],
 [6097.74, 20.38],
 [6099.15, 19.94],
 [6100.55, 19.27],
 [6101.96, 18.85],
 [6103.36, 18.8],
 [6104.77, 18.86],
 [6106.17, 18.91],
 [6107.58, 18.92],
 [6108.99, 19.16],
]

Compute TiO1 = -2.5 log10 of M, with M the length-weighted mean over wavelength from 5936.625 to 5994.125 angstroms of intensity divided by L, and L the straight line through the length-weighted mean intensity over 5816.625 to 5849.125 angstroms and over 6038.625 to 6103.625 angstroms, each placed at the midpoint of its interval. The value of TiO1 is 0.04 mag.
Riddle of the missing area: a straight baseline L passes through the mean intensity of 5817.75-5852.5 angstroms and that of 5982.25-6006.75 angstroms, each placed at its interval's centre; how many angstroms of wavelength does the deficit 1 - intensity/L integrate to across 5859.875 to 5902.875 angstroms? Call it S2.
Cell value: 3.8 angstroms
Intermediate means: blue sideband 20.4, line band 18.3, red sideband 19.2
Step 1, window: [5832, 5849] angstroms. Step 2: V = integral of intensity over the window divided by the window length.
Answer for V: 20.3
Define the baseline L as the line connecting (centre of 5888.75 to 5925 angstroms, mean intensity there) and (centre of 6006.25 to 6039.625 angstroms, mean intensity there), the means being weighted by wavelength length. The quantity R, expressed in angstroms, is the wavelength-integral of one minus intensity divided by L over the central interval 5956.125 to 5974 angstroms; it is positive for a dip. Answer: -0.7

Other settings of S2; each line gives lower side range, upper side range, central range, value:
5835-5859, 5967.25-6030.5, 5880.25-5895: 2.52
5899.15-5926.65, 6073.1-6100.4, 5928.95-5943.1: 0.11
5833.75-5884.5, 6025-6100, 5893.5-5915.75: 1.46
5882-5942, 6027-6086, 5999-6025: 0.27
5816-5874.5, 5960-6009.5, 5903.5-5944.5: 0.29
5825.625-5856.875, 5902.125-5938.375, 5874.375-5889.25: 1.08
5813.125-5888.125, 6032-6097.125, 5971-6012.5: 1.13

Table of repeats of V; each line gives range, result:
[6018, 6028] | 19.7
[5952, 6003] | 19.4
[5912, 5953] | 19.5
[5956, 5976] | 19.8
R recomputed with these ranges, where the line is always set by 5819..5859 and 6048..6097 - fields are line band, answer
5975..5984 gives 0.2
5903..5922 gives 0.3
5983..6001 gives 0.6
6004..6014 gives 0.5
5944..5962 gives 1.0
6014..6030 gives 0.2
